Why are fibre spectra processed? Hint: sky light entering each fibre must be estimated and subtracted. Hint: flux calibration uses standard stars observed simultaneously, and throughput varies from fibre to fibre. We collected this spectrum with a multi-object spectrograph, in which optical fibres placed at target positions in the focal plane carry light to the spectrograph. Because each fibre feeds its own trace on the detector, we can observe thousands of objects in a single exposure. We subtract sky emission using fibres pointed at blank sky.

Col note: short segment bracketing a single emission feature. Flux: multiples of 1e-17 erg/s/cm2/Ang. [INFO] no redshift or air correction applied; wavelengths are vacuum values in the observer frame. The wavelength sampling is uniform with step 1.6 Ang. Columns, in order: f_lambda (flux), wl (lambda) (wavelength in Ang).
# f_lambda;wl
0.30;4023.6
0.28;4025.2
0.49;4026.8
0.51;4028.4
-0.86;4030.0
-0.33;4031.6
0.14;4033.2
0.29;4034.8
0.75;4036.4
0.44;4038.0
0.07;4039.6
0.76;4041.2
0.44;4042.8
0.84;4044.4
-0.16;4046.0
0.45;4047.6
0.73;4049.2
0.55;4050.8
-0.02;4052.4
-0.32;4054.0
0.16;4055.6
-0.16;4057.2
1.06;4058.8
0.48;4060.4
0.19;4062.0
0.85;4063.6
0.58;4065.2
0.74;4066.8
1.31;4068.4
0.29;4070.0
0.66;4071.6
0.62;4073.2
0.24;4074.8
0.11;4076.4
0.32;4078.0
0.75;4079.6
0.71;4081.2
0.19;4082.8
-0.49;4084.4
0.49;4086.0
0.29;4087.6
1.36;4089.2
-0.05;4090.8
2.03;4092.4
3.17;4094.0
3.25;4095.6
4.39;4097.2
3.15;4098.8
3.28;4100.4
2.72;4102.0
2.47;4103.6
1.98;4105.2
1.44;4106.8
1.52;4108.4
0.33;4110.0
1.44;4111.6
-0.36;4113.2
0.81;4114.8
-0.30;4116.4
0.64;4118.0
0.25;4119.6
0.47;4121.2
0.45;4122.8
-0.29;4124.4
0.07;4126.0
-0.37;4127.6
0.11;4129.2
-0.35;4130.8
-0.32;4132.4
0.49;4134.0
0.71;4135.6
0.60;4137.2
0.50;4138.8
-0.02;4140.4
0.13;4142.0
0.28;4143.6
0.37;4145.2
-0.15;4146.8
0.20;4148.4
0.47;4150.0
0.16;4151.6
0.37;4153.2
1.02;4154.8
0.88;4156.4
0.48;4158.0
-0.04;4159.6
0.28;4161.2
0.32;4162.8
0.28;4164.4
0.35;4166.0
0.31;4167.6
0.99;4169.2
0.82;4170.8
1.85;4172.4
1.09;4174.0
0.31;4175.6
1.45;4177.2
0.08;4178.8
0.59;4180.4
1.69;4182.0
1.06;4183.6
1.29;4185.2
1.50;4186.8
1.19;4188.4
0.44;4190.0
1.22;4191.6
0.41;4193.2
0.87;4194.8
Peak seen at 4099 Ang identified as Lyman alpha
